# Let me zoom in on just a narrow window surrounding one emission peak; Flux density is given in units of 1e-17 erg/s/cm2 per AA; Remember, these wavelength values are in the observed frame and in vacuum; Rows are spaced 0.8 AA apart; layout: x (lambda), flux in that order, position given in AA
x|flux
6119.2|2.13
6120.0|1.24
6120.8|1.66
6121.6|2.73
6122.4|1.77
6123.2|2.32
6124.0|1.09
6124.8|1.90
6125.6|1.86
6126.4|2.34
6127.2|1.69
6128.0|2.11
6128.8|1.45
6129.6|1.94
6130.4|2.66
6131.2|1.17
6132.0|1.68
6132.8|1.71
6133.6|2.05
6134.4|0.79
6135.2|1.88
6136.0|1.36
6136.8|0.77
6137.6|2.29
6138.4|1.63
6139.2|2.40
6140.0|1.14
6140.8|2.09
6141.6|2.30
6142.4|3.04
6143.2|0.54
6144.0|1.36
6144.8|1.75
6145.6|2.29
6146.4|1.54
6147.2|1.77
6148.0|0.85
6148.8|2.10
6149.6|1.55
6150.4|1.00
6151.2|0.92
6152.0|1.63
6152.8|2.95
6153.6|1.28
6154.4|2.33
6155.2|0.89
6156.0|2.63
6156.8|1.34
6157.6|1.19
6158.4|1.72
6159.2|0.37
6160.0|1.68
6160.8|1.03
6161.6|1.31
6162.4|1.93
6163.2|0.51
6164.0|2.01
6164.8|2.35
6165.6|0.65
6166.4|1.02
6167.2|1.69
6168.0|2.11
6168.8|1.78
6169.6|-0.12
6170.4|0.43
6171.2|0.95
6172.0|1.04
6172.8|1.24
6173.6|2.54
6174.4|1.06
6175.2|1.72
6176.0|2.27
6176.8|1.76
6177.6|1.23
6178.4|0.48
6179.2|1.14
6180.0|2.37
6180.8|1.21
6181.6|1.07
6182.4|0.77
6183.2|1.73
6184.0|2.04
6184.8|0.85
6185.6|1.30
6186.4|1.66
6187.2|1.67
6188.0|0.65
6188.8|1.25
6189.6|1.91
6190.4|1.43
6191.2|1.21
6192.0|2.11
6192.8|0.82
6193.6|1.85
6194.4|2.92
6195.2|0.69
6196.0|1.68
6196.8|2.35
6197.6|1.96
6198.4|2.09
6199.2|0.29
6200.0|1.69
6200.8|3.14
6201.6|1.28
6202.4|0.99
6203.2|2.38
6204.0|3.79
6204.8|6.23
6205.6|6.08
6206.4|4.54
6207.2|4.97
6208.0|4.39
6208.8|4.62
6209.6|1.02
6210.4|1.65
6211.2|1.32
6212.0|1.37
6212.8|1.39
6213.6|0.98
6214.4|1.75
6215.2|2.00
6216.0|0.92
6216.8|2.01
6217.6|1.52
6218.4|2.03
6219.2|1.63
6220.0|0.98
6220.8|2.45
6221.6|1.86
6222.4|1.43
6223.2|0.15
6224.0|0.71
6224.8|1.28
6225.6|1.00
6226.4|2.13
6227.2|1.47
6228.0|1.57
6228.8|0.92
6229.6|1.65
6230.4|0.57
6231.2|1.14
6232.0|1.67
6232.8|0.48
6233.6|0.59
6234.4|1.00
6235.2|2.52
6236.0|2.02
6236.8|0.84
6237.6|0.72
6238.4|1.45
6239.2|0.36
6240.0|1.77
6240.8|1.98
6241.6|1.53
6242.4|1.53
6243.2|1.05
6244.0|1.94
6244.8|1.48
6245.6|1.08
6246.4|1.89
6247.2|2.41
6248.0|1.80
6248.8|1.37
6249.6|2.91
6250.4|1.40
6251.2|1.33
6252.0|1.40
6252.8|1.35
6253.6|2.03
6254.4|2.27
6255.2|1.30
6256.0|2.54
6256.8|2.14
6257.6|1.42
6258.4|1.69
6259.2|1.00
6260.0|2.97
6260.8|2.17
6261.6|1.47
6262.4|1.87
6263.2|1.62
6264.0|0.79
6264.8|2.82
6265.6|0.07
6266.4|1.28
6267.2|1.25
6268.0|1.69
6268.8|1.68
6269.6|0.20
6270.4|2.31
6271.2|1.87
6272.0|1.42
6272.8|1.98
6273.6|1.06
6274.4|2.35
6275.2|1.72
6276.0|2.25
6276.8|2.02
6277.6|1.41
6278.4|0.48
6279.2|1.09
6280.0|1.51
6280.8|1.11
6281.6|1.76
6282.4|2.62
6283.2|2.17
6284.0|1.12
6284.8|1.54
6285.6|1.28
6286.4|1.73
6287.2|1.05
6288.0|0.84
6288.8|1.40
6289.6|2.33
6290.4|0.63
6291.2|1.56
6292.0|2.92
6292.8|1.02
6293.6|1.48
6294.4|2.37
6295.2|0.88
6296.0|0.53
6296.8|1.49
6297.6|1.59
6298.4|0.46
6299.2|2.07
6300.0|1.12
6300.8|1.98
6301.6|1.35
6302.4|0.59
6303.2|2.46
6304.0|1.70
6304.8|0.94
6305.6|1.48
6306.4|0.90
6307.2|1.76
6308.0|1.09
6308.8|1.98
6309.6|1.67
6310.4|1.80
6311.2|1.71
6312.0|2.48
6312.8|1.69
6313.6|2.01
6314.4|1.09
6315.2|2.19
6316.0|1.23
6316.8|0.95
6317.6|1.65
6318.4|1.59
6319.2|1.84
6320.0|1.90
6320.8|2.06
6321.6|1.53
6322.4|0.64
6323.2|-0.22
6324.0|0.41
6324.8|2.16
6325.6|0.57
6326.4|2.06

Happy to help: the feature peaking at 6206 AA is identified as H-beta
